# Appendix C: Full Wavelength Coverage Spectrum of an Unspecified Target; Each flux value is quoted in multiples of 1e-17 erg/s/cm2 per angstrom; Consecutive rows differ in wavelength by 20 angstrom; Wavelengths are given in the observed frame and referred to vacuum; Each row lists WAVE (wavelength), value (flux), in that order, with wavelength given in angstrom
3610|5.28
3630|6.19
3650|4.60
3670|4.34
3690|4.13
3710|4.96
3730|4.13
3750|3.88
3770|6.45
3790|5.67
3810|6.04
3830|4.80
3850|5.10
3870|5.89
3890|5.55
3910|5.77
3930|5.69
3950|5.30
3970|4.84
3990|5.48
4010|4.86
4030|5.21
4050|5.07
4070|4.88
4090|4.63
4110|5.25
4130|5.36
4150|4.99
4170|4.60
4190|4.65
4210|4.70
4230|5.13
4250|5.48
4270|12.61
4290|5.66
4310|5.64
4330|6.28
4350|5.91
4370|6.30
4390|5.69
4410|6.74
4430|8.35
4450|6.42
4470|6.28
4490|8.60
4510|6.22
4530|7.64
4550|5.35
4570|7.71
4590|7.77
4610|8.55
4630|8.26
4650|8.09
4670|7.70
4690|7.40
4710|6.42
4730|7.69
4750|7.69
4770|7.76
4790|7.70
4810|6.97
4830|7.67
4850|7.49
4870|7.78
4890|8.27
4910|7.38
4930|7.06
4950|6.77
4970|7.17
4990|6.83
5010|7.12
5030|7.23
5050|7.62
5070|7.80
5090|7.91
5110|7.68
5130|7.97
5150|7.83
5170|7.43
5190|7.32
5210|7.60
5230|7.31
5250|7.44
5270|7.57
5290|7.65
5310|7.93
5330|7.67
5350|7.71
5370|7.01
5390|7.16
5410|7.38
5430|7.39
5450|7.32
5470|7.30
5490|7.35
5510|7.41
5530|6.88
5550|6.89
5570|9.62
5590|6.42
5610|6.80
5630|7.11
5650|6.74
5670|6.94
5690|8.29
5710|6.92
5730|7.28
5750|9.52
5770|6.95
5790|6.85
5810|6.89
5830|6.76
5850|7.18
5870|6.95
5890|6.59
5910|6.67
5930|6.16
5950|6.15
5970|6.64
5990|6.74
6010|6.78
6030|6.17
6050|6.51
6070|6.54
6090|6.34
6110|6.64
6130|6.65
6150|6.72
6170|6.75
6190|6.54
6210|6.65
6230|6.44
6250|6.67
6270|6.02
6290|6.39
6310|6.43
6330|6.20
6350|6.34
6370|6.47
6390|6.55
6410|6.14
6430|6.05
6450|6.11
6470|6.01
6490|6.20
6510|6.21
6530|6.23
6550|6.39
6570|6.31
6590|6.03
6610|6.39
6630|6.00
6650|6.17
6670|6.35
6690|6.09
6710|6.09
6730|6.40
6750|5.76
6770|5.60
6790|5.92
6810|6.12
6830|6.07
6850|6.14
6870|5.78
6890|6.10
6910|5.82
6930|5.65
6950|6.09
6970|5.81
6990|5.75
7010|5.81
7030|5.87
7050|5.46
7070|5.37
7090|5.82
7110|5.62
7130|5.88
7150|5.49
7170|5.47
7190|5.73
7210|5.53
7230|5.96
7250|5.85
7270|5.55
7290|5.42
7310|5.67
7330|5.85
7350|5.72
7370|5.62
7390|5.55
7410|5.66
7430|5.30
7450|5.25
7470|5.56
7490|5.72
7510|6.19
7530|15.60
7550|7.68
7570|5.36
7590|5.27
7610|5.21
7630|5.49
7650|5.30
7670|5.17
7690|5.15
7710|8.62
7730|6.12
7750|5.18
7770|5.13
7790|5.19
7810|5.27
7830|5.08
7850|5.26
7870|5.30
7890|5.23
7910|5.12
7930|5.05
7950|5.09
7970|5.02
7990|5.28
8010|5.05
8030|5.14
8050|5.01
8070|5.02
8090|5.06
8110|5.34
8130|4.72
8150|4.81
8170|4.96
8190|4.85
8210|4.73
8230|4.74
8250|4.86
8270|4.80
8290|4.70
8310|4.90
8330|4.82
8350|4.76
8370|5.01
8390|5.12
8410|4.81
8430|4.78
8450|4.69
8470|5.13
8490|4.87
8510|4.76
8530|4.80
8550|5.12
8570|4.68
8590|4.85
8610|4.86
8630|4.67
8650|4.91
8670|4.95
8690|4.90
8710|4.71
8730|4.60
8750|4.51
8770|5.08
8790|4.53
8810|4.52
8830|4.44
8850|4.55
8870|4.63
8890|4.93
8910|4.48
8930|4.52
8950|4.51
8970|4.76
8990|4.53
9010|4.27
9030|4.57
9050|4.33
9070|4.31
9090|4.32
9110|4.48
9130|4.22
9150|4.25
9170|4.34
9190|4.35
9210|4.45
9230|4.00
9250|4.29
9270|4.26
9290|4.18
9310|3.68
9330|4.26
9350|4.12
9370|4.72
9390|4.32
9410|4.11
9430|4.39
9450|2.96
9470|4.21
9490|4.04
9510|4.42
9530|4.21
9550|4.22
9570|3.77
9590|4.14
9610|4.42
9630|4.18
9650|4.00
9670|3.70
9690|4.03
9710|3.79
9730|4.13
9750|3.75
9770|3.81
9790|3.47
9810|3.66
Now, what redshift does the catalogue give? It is 0.146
